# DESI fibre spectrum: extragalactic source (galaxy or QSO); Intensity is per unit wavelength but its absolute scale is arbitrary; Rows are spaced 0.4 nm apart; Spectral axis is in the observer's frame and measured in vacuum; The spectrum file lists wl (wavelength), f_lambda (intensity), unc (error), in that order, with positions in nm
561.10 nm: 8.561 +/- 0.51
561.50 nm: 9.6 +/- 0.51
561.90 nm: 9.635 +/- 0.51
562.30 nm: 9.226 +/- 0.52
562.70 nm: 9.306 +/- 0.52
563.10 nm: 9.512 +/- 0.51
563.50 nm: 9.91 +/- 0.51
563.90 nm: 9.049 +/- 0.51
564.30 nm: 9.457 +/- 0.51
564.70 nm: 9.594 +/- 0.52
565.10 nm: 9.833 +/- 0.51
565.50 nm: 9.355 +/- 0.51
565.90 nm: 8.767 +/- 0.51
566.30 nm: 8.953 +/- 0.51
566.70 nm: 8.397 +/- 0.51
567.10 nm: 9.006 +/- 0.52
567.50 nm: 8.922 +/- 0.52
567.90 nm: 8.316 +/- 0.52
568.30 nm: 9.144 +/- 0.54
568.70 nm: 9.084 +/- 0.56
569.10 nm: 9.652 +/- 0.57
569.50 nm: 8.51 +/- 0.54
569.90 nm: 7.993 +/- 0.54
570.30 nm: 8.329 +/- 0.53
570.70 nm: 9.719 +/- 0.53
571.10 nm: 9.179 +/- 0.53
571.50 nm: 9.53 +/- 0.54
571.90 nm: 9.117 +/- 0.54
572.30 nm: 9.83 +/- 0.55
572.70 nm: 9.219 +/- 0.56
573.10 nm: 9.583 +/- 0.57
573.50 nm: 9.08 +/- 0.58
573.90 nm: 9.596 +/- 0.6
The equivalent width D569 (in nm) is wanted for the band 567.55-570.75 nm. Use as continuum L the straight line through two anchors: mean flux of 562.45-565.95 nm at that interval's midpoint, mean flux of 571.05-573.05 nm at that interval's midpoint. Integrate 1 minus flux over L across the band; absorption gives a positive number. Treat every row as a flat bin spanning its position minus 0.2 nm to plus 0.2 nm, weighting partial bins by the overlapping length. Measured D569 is 0.21 nm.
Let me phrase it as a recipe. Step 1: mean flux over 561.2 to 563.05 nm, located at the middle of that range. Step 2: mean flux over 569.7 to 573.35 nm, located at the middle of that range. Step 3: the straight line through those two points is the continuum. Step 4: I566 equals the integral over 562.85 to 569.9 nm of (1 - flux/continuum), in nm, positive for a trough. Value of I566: 0.14 nm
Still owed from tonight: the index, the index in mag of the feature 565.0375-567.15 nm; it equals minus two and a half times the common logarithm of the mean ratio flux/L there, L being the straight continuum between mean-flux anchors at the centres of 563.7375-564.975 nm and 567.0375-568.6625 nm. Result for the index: 0.02 mag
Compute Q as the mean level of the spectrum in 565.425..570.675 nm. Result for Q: 8.82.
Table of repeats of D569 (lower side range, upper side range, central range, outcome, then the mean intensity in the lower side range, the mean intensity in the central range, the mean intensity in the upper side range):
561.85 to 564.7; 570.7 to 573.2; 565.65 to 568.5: 0.19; 9.44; 8.8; 9.43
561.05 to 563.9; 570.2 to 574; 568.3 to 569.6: 0.03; 9.41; 9.14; 9.34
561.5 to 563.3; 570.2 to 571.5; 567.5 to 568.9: 0.06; 9.44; 8.86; 9.2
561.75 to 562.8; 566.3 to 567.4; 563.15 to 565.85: -0.12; 9.39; 9.49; 8.77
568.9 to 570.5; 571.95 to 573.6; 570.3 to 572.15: -0.06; 8.62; 9.28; 9.42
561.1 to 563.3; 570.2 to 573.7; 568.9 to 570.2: 0.09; 9.37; 8.69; 9.31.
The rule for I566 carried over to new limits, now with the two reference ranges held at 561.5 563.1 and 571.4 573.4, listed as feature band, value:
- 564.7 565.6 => -0.02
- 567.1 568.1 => 0.08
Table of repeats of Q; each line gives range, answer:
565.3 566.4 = 9.03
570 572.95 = 9.24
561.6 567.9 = 9.24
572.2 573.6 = 9.42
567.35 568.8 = 8.85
